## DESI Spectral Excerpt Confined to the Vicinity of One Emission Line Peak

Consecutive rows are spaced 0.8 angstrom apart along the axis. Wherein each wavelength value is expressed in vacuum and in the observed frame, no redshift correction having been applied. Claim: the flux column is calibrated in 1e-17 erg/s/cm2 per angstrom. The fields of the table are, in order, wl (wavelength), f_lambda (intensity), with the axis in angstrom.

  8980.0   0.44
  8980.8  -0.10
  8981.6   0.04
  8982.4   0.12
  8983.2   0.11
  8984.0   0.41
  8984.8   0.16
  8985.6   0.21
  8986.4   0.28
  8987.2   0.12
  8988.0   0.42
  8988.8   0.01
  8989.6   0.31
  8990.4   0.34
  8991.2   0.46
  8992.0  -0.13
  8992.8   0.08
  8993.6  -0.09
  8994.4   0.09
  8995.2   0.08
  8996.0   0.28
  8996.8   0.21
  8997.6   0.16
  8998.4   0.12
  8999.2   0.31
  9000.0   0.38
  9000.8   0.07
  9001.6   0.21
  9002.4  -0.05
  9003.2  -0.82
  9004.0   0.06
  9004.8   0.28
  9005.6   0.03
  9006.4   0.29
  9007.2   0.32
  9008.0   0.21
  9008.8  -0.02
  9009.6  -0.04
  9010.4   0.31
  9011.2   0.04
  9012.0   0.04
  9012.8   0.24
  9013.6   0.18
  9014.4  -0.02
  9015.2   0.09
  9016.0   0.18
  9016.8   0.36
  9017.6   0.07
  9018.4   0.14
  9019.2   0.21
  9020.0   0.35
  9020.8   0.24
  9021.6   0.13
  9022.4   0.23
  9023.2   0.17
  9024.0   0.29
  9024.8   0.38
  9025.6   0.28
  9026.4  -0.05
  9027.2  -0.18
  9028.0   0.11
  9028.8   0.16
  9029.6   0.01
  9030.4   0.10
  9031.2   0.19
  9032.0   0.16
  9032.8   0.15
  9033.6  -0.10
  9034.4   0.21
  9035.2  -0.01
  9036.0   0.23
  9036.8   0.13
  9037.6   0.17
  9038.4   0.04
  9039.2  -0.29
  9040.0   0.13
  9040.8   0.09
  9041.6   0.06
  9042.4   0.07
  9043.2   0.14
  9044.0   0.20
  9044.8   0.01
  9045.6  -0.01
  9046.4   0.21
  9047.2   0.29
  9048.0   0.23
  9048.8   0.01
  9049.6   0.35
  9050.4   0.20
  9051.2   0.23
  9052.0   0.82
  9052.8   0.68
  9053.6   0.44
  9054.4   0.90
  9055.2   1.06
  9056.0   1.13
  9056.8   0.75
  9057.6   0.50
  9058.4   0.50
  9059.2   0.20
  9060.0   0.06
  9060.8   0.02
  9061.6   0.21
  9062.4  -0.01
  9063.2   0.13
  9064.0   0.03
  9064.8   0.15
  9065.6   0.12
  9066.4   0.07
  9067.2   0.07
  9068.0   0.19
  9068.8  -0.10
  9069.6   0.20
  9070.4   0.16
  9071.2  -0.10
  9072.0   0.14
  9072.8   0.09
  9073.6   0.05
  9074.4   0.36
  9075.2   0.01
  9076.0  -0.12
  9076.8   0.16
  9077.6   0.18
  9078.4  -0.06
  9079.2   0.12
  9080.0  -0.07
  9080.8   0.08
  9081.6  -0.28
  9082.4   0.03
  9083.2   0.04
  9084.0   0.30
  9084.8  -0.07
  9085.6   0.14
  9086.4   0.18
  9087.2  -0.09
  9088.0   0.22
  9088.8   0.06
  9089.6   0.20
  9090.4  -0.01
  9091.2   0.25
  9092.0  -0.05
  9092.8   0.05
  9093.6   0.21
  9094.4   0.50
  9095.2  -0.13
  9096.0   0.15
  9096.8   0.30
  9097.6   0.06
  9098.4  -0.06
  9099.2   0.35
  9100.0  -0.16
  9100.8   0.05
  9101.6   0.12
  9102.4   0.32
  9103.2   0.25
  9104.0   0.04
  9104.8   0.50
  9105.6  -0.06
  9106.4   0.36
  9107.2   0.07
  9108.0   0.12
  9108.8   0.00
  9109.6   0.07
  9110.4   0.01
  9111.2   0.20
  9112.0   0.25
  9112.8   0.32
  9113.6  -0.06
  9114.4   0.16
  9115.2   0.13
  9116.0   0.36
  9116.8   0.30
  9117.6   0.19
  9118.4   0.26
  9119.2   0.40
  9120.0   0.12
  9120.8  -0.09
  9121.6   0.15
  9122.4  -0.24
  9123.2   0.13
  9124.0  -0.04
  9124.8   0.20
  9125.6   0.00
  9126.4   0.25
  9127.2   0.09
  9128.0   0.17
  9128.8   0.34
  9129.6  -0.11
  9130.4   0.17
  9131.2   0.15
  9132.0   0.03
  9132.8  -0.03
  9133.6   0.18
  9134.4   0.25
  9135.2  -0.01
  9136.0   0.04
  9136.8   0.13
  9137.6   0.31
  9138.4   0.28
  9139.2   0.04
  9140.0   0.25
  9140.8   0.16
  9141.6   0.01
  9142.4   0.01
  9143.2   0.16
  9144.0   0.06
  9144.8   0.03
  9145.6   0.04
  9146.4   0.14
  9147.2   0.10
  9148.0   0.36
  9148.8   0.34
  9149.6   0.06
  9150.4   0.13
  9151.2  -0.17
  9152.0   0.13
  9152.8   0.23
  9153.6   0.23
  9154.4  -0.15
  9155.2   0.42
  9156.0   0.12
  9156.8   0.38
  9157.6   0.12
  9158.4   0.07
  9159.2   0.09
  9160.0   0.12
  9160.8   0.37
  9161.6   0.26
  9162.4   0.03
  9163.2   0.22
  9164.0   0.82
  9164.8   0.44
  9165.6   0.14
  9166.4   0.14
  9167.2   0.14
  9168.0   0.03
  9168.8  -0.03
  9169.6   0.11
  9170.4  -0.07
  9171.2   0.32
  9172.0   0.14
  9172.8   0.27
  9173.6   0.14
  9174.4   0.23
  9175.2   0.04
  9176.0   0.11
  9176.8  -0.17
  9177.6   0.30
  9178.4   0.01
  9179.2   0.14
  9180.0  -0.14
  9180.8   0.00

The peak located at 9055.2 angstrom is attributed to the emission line H-beta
